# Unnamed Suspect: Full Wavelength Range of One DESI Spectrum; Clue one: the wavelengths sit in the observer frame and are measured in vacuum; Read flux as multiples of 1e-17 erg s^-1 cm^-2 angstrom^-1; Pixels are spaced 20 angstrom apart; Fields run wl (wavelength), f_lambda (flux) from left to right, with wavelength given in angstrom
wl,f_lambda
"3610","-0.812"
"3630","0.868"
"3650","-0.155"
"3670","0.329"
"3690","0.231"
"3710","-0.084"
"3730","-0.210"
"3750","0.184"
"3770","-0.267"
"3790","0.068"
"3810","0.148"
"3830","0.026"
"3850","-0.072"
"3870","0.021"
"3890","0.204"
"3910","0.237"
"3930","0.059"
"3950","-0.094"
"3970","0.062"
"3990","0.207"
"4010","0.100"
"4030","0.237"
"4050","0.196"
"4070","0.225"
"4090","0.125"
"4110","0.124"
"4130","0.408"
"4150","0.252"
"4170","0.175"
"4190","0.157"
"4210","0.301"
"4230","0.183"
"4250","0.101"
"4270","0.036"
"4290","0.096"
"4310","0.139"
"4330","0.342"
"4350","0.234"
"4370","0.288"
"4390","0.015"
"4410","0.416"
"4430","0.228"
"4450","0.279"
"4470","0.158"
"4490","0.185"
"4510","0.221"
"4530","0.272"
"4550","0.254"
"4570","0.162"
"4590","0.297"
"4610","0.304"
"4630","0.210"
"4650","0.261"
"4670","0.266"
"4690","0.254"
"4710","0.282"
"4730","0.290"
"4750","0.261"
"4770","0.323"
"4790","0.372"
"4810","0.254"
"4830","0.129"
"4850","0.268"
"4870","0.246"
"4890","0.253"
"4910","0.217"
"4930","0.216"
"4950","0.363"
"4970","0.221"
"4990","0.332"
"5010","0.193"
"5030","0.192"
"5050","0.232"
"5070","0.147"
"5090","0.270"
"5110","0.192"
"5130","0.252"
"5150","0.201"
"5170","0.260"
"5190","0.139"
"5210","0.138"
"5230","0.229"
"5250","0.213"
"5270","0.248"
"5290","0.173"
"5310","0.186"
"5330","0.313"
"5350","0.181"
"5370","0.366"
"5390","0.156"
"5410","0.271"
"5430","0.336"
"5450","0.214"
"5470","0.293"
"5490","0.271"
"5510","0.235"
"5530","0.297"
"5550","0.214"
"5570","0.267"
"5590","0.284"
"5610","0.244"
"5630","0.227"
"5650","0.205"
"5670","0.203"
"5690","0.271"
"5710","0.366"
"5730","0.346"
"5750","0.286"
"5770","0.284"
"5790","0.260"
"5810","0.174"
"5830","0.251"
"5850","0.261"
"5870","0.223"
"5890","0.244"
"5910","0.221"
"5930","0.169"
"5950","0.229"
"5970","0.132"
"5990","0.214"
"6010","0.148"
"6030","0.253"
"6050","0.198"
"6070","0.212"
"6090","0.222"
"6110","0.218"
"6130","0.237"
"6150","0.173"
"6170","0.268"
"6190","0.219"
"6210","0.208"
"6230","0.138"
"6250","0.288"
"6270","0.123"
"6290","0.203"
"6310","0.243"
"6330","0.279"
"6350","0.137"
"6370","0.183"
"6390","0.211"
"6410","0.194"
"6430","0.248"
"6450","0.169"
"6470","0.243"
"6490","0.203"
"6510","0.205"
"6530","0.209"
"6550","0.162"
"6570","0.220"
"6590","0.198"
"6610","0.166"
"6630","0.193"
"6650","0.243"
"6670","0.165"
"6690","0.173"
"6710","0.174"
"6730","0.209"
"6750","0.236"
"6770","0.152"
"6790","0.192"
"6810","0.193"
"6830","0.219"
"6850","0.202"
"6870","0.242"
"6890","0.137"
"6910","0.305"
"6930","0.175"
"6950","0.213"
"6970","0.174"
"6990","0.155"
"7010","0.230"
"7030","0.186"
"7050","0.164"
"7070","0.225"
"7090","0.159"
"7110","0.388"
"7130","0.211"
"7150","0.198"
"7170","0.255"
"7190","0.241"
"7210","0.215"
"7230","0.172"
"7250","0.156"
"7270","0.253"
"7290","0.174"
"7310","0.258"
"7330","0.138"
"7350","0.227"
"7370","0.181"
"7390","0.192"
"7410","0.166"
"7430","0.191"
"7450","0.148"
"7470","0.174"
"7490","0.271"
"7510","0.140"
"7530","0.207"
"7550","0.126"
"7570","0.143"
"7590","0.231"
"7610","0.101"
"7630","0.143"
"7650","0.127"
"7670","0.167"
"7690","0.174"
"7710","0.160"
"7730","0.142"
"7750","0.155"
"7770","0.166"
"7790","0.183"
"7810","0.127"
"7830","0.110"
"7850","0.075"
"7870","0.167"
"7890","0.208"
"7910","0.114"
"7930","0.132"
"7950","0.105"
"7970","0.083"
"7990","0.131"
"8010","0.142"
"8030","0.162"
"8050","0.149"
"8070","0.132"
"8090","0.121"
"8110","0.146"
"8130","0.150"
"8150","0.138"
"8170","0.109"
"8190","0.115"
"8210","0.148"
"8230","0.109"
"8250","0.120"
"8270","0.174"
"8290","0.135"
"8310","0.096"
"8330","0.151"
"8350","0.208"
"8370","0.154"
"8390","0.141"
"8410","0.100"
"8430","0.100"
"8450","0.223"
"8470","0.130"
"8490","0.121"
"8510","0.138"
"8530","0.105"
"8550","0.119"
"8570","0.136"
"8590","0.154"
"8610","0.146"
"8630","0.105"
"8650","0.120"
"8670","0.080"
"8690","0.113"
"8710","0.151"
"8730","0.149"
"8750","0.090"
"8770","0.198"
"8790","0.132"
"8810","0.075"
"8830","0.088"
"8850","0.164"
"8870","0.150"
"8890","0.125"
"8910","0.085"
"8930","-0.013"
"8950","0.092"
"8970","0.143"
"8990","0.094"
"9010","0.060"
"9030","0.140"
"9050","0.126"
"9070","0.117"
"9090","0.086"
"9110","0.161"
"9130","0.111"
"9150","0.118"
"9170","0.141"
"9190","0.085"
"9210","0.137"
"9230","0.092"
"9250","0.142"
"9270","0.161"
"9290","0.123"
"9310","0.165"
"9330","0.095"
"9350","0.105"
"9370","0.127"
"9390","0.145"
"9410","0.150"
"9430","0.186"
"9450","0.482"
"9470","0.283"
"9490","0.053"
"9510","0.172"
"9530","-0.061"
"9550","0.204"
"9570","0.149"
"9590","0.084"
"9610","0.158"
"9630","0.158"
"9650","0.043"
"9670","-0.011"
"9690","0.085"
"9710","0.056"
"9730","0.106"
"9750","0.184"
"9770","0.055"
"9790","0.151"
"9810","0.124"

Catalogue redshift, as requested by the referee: 0.083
